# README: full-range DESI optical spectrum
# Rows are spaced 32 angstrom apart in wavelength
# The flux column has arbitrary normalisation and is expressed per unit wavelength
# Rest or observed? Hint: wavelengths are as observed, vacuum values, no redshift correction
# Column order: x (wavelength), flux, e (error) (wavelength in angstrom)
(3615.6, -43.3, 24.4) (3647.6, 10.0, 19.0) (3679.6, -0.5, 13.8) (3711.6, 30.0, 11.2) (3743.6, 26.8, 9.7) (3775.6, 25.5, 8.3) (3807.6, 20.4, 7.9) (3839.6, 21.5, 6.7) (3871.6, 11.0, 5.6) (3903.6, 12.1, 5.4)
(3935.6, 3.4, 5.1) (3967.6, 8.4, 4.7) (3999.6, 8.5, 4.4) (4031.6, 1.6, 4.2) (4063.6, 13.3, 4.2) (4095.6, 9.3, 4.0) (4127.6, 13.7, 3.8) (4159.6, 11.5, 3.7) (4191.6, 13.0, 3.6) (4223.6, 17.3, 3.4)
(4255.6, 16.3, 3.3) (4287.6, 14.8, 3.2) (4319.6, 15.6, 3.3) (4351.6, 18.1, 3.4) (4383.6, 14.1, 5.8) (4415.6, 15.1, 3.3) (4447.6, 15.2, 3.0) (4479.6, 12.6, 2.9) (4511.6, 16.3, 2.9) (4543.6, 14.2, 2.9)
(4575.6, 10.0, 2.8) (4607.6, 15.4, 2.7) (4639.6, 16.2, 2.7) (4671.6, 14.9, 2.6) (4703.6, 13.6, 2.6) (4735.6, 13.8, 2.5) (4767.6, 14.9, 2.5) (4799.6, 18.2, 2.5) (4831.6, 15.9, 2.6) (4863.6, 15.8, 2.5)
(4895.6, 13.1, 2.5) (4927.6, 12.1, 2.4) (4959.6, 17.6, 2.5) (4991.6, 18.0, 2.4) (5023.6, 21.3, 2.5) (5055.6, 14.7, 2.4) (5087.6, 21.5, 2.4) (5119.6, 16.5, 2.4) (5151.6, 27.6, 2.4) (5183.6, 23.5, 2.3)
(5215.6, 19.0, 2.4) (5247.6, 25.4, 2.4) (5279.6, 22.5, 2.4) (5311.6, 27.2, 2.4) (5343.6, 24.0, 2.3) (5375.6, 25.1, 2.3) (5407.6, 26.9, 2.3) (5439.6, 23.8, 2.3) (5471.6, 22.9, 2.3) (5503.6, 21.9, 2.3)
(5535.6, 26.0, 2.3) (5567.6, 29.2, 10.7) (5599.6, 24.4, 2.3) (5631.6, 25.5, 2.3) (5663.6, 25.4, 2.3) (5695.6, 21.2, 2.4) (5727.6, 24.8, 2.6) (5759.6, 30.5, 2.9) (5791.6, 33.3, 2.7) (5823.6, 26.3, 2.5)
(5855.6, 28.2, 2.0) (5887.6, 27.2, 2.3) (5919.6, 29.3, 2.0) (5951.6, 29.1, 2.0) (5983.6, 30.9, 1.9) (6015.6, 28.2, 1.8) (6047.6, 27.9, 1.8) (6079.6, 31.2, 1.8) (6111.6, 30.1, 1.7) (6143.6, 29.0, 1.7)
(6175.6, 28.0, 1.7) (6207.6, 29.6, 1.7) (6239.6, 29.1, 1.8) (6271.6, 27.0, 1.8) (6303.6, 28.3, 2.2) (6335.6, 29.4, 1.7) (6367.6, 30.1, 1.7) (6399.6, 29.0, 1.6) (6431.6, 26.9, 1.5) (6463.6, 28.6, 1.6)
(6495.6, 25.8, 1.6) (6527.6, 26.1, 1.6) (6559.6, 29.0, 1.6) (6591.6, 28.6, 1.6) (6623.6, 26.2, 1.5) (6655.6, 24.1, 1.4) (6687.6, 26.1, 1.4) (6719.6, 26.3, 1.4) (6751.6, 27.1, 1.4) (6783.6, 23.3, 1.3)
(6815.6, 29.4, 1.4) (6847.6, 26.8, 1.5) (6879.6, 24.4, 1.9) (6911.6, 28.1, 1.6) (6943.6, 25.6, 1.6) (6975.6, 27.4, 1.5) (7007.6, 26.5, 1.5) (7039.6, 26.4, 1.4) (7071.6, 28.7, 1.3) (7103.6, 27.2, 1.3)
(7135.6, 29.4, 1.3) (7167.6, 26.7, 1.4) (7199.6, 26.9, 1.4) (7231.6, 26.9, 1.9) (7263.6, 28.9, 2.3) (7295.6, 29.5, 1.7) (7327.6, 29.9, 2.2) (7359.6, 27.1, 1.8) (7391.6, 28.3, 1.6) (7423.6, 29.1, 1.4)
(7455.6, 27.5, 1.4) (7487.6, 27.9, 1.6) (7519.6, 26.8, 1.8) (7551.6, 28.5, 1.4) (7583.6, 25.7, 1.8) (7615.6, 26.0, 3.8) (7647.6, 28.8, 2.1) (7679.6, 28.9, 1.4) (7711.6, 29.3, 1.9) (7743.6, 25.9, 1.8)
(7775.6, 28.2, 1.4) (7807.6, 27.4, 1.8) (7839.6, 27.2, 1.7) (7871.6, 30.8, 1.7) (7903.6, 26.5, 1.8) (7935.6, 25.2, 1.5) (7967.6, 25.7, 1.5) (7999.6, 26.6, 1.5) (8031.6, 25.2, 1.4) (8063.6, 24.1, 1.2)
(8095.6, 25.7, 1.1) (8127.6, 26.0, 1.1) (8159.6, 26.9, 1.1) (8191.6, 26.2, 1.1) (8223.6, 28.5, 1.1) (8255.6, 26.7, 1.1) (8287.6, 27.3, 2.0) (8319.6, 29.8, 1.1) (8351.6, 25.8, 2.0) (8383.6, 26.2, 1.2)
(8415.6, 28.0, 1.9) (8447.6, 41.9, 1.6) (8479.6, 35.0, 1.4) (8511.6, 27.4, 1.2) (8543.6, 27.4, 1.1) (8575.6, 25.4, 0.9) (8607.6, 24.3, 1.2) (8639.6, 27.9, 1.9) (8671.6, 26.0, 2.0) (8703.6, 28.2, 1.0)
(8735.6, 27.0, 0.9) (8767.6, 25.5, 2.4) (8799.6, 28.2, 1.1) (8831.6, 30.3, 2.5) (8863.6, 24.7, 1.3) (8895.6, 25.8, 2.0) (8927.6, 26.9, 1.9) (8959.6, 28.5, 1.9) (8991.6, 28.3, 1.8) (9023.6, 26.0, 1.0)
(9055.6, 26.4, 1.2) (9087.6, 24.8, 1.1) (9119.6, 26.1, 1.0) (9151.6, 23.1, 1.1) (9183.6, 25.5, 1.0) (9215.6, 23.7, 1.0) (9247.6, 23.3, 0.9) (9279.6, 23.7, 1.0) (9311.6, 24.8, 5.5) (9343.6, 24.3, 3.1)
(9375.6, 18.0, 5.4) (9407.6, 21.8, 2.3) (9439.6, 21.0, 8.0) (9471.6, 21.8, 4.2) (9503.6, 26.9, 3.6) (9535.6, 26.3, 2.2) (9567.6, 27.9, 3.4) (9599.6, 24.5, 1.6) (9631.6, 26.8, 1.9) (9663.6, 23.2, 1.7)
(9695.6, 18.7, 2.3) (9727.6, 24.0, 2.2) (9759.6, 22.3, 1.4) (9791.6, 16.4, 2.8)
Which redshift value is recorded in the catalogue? 0.29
